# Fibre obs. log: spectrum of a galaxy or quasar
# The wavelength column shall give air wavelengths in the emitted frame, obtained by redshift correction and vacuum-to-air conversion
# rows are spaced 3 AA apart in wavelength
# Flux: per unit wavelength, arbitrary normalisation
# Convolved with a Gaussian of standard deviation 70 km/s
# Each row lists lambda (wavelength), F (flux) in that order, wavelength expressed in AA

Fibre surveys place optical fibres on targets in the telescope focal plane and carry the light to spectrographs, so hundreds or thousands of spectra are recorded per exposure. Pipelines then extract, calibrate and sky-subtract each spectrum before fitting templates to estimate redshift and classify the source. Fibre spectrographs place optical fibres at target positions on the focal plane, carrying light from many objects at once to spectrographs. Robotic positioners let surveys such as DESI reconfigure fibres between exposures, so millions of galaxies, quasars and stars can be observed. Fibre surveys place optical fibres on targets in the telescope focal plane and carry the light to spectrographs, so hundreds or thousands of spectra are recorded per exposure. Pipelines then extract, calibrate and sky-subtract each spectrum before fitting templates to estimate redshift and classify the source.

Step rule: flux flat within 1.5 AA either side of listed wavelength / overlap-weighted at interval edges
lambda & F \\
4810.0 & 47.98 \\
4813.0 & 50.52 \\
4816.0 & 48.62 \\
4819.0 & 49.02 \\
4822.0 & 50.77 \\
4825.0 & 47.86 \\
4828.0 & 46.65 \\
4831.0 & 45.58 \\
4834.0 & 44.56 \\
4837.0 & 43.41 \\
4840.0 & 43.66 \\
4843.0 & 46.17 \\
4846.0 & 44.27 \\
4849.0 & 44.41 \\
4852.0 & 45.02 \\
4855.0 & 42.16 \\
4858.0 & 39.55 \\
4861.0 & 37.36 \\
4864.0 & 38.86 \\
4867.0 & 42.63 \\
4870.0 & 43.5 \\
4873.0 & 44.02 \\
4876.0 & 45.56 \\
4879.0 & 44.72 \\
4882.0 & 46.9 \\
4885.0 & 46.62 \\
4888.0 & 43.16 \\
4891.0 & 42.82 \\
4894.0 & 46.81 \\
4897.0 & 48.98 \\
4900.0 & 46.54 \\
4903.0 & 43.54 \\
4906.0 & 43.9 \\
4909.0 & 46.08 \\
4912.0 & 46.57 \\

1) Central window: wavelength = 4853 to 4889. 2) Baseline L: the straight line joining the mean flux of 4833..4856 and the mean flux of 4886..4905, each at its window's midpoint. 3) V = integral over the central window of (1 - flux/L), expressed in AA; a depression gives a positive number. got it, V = 1.5 AA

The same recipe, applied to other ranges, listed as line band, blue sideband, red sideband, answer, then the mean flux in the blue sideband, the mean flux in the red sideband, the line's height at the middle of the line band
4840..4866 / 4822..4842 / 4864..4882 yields 1.4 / 45.7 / 43.9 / 44.8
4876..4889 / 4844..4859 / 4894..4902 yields 0.1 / 43.3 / 47.3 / 46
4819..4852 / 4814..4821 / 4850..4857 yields 0.3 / 49.1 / 43.4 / 46.2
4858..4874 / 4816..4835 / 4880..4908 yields 1.8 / 47.6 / 45.5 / 46.3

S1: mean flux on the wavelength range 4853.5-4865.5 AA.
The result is 39.5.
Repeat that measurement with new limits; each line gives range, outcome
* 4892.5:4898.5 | 47.9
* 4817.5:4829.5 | 48.6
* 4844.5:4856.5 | 44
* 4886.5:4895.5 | 44.3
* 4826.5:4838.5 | 45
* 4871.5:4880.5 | 44.8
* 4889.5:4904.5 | 45.7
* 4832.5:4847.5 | 44.4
